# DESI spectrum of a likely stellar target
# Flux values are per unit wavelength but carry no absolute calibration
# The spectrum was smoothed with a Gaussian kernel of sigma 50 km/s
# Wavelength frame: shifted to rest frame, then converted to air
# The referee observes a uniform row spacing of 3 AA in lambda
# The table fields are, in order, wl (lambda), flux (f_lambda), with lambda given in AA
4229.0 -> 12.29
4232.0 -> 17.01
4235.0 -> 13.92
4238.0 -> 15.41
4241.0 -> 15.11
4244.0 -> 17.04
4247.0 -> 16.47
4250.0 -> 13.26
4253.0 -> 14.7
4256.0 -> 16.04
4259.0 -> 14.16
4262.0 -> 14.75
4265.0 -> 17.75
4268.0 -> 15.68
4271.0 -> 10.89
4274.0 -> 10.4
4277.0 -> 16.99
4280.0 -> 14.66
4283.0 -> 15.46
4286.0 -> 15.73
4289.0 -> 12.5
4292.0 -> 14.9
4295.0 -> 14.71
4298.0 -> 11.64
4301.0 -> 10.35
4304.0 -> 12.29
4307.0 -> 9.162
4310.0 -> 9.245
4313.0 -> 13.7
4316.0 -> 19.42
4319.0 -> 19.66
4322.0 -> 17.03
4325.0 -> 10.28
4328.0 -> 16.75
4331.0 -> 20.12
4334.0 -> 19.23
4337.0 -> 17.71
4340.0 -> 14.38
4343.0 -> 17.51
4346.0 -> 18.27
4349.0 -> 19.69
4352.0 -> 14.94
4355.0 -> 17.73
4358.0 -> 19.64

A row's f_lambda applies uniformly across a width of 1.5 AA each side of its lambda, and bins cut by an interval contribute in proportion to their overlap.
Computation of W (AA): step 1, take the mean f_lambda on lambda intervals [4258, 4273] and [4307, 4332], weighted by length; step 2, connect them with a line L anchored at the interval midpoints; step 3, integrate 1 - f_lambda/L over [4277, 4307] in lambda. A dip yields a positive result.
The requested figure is 2.7 AA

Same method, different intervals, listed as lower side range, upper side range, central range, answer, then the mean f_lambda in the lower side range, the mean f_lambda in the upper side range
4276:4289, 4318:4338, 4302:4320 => 3.1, 15.3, 17.2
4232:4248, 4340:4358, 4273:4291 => 2.2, 15.7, 17.5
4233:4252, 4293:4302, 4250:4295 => -2.8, 15.2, 12.5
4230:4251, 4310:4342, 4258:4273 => 1.2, 15.4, 16.5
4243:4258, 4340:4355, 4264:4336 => 8.2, 15.4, 17.3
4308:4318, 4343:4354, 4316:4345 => -2.4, 14.2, 17.6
